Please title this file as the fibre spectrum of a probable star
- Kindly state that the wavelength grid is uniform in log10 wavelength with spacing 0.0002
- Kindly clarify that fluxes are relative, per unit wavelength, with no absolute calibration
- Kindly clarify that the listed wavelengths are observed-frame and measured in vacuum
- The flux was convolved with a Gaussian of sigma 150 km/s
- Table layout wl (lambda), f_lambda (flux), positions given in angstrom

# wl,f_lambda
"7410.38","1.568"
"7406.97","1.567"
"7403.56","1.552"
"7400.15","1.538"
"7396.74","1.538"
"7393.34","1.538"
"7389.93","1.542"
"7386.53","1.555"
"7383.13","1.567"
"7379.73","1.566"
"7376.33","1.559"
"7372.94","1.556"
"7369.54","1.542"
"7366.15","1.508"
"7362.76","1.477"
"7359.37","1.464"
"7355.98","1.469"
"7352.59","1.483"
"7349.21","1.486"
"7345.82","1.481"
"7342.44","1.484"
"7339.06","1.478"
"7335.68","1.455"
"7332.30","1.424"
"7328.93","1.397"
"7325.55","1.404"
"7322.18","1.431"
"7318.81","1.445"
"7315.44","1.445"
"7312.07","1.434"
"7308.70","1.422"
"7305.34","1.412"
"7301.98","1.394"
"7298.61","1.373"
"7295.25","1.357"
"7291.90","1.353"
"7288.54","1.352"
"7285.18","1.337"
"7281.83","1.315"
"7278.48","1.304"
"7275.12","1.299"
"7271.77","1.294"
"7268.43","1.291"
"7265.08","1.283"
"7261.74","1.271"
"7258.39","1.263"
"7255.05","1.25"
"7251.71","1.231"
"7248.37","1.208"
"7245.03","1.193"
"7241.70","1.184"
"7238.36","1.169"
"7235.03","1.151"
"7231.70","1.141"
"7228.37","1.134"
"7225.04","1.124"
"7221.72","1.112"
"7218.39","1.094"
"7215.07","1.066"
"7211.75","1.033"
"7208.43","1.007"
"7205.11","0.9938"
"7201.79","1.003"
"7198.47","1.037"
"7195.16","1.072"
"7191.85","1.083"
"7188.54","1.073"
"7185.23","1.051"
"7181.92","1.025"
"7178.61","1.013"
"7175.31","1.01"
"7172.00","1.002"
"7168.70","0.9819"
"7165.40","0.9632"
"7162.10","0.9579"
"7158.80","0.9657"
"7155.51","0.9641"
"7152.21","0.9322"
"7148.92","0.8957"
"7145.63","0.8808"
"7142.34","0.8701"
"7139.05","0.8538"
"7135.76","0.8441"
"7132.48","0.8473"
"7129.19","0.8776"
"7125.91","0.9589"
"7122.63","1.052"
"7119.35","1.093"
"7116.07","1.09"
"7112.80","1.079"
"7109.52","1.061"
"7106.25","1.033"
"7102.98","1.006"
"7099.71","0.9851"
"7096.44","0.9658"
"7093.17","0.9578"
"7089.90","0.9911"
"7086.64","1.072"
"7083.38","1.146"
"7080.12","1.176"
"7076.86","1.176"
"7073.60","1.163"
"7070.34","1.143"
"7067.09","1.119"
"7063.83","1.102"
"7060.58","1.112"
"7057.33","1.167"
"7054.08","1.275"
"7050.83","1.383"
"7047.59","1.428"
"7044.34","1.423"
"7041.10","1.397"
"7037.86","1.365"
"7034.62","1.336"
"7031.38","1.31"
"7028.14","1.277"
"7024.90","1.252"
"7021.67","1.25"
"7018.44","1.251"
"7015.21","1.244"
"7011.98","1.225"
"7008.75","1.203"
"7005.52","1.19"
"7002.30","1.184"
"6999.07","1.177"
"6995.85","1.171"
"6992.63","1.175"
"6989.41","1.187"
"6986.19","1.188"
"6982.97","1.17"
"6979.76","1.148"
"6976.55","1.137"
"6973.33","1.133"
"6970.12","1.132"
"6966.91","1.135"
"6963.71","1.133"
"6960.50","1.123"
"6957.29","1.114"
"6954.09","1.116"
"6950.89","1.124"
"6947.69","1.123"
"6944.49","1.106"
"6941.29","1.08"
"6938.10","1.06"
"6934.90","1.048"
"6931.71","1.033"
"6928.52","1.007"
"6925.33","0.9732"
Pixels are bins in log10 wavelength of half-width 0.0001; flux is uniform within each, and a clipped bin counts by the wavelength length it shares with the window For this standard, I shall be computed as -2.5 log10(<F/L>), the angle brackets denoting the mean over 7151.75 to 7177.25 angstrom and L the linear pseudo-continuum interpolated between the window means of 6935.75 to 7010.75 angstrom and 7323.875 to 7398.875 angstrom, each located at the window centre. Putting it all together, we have 0.33 mag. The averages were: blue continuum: 1.14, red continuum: 1.5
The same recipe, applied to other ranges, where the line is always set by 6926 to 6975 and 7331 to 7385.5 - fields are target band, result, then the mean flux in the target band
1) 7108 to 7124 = 0.17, 1.08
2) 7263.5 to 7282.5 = 0.10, 1.3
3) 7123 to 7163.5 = 0.38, 0.908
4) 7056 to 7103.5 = 0.13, 1.09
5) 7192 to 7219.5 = 0.28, 1.04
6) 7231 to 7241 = 0.19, 1.16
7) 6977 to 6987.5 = -0.04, 1.17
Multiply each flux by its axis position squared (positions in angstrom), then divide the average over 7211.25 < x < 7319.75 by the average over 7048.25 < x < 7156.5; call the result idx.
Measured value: 1.3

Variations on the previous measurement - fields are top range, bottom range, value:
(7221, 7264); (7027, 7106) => 1.06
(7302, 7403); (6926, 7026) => 1.44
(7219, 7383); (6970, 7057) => 1.18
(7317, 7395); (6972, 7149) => 1.43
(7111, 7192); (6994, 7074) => 0.81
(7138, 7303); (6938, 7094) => 1.01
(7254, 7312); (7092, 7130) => 1.37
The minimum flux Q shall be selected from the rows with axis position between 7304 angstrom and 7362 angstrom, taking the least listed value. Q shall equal 1.397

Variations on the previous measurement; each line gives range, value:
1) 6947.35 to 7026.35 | 1.114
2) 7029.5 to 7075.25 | 1.102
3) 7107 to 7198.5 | 0.8441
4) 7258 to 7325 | 1.263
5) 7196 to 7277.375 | 0.9938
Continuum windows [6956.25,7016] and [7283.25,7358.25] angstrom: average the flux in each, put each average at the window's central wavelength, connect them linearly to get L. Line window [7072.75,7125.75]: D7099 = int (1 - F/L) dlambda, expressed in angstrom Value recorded 8.1 angstrom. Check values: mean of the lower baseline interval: 1.17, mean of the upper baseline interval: 1.42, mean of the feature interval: 1.06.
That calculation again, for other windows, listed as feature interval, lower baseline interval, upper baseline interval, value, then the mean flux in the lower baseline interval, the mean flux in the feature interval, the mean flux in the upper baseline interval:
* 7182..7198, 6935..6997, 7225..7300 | 2.1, 1.13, 1.06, 1.26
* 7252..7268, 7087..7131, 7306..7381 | 0.5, 1.01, 1.27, 1.47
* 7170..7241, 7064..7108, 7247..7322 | 9.5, 1.07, 1.07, 1.34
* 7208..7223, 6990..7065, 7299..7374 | 3.4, 1.26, 1.07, 1.46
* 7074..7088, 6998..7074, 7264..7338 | 1.4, 1.25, 1.15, 1.38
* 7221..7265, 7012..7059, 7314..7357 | 6.7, 1.31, 1.19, 1.45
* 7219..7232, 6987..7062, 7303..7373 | 2.5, 1.26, 1.12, 1.46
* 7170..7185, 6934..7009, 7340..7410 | 3.6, 1.14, 1.02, 1.52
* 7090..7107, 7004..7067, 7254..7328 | 4.0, 1.27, 0.987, 1.35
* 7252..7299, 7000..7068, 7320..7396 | 4.2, 1.26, 1.31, 1.49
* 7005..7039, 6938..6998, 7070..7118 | -4.8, 1.14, 1.26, 1.07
